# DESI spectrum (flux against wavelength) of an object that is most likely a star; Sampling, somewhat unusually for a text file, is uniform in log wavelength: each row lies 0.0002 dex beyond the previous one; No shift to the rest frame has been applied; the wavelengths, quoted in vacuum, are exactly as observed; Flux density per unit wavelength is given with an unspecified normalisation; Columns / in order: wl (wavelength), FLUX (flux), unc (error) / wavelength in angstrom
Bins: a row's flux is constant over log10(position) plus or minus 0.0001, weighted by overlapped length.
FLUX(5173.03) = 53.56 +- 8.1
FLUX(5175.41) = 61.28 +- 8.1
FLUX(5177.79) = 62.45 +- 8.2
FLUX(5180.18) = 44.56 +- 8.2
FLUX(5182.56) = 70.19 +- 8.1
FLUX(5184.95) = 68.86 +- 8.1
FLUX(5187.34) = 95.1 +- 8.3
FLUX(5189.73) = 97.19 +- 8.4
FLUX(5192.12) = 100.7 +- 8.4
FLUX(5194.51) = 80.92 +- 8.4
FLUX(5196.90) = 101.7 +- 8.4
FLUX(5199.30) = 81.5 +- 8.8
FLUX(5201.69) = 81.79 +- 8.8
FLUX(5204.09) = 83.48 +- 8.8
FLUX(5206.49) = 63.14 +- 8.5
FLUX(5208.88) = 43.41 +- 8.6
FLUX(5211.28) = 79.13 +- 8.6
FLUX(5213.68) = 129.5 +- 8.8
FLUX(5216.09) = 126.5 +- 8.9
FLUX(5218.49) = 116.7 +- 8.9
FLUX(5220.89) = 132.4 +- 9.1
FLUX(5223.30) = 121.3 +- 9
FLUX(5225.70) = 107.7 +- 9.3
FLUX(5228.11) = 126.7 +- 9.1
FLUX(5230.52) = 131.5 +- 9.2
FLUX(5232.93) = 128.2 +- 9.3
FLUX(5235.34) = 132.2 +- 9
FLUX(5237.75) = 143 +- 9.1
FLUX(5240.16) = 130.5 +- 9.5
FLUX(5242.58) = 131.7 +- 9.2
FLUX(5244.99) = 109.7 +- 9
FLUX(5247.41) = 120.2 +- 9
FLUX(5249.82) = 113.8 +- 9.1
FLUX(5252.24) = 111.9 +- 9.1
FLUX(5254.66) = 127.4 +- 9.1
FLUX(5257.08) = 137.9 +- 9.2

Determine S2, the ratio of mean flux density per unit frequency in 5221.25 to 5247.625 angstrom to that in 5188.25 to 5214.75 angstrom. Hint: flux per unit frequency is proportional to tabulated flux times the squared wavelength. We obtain 1.49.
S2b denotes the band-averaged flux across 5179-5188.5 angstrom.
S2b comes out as 69.6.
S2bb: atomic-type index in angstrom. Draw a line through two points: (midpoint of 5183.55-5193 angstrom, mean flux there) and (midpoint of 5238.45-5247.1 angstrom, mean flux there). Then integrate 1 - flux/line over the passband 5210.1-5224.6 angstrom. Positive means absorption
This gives -1.2 angstrom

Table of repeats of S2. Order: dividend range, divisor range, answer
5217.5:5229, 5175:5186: 2.00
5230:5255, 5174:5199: 1.63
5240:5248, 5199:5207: 1.59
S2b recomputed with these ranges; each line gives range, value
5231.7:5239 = 135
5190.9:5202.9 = 89.3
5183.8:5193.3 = 90.5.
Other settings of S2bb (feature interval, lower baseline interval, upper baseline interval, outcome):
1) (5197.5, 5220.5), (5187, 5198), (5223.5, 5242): 3.8 angstrom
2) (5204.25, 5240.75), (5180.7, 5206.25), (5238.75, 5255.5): -2.8 angstrom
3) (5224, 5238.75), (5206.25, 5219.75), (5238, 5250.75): -2.1 angstrom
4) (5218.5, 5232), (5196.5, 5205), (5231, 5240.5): -0.5 angstrom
